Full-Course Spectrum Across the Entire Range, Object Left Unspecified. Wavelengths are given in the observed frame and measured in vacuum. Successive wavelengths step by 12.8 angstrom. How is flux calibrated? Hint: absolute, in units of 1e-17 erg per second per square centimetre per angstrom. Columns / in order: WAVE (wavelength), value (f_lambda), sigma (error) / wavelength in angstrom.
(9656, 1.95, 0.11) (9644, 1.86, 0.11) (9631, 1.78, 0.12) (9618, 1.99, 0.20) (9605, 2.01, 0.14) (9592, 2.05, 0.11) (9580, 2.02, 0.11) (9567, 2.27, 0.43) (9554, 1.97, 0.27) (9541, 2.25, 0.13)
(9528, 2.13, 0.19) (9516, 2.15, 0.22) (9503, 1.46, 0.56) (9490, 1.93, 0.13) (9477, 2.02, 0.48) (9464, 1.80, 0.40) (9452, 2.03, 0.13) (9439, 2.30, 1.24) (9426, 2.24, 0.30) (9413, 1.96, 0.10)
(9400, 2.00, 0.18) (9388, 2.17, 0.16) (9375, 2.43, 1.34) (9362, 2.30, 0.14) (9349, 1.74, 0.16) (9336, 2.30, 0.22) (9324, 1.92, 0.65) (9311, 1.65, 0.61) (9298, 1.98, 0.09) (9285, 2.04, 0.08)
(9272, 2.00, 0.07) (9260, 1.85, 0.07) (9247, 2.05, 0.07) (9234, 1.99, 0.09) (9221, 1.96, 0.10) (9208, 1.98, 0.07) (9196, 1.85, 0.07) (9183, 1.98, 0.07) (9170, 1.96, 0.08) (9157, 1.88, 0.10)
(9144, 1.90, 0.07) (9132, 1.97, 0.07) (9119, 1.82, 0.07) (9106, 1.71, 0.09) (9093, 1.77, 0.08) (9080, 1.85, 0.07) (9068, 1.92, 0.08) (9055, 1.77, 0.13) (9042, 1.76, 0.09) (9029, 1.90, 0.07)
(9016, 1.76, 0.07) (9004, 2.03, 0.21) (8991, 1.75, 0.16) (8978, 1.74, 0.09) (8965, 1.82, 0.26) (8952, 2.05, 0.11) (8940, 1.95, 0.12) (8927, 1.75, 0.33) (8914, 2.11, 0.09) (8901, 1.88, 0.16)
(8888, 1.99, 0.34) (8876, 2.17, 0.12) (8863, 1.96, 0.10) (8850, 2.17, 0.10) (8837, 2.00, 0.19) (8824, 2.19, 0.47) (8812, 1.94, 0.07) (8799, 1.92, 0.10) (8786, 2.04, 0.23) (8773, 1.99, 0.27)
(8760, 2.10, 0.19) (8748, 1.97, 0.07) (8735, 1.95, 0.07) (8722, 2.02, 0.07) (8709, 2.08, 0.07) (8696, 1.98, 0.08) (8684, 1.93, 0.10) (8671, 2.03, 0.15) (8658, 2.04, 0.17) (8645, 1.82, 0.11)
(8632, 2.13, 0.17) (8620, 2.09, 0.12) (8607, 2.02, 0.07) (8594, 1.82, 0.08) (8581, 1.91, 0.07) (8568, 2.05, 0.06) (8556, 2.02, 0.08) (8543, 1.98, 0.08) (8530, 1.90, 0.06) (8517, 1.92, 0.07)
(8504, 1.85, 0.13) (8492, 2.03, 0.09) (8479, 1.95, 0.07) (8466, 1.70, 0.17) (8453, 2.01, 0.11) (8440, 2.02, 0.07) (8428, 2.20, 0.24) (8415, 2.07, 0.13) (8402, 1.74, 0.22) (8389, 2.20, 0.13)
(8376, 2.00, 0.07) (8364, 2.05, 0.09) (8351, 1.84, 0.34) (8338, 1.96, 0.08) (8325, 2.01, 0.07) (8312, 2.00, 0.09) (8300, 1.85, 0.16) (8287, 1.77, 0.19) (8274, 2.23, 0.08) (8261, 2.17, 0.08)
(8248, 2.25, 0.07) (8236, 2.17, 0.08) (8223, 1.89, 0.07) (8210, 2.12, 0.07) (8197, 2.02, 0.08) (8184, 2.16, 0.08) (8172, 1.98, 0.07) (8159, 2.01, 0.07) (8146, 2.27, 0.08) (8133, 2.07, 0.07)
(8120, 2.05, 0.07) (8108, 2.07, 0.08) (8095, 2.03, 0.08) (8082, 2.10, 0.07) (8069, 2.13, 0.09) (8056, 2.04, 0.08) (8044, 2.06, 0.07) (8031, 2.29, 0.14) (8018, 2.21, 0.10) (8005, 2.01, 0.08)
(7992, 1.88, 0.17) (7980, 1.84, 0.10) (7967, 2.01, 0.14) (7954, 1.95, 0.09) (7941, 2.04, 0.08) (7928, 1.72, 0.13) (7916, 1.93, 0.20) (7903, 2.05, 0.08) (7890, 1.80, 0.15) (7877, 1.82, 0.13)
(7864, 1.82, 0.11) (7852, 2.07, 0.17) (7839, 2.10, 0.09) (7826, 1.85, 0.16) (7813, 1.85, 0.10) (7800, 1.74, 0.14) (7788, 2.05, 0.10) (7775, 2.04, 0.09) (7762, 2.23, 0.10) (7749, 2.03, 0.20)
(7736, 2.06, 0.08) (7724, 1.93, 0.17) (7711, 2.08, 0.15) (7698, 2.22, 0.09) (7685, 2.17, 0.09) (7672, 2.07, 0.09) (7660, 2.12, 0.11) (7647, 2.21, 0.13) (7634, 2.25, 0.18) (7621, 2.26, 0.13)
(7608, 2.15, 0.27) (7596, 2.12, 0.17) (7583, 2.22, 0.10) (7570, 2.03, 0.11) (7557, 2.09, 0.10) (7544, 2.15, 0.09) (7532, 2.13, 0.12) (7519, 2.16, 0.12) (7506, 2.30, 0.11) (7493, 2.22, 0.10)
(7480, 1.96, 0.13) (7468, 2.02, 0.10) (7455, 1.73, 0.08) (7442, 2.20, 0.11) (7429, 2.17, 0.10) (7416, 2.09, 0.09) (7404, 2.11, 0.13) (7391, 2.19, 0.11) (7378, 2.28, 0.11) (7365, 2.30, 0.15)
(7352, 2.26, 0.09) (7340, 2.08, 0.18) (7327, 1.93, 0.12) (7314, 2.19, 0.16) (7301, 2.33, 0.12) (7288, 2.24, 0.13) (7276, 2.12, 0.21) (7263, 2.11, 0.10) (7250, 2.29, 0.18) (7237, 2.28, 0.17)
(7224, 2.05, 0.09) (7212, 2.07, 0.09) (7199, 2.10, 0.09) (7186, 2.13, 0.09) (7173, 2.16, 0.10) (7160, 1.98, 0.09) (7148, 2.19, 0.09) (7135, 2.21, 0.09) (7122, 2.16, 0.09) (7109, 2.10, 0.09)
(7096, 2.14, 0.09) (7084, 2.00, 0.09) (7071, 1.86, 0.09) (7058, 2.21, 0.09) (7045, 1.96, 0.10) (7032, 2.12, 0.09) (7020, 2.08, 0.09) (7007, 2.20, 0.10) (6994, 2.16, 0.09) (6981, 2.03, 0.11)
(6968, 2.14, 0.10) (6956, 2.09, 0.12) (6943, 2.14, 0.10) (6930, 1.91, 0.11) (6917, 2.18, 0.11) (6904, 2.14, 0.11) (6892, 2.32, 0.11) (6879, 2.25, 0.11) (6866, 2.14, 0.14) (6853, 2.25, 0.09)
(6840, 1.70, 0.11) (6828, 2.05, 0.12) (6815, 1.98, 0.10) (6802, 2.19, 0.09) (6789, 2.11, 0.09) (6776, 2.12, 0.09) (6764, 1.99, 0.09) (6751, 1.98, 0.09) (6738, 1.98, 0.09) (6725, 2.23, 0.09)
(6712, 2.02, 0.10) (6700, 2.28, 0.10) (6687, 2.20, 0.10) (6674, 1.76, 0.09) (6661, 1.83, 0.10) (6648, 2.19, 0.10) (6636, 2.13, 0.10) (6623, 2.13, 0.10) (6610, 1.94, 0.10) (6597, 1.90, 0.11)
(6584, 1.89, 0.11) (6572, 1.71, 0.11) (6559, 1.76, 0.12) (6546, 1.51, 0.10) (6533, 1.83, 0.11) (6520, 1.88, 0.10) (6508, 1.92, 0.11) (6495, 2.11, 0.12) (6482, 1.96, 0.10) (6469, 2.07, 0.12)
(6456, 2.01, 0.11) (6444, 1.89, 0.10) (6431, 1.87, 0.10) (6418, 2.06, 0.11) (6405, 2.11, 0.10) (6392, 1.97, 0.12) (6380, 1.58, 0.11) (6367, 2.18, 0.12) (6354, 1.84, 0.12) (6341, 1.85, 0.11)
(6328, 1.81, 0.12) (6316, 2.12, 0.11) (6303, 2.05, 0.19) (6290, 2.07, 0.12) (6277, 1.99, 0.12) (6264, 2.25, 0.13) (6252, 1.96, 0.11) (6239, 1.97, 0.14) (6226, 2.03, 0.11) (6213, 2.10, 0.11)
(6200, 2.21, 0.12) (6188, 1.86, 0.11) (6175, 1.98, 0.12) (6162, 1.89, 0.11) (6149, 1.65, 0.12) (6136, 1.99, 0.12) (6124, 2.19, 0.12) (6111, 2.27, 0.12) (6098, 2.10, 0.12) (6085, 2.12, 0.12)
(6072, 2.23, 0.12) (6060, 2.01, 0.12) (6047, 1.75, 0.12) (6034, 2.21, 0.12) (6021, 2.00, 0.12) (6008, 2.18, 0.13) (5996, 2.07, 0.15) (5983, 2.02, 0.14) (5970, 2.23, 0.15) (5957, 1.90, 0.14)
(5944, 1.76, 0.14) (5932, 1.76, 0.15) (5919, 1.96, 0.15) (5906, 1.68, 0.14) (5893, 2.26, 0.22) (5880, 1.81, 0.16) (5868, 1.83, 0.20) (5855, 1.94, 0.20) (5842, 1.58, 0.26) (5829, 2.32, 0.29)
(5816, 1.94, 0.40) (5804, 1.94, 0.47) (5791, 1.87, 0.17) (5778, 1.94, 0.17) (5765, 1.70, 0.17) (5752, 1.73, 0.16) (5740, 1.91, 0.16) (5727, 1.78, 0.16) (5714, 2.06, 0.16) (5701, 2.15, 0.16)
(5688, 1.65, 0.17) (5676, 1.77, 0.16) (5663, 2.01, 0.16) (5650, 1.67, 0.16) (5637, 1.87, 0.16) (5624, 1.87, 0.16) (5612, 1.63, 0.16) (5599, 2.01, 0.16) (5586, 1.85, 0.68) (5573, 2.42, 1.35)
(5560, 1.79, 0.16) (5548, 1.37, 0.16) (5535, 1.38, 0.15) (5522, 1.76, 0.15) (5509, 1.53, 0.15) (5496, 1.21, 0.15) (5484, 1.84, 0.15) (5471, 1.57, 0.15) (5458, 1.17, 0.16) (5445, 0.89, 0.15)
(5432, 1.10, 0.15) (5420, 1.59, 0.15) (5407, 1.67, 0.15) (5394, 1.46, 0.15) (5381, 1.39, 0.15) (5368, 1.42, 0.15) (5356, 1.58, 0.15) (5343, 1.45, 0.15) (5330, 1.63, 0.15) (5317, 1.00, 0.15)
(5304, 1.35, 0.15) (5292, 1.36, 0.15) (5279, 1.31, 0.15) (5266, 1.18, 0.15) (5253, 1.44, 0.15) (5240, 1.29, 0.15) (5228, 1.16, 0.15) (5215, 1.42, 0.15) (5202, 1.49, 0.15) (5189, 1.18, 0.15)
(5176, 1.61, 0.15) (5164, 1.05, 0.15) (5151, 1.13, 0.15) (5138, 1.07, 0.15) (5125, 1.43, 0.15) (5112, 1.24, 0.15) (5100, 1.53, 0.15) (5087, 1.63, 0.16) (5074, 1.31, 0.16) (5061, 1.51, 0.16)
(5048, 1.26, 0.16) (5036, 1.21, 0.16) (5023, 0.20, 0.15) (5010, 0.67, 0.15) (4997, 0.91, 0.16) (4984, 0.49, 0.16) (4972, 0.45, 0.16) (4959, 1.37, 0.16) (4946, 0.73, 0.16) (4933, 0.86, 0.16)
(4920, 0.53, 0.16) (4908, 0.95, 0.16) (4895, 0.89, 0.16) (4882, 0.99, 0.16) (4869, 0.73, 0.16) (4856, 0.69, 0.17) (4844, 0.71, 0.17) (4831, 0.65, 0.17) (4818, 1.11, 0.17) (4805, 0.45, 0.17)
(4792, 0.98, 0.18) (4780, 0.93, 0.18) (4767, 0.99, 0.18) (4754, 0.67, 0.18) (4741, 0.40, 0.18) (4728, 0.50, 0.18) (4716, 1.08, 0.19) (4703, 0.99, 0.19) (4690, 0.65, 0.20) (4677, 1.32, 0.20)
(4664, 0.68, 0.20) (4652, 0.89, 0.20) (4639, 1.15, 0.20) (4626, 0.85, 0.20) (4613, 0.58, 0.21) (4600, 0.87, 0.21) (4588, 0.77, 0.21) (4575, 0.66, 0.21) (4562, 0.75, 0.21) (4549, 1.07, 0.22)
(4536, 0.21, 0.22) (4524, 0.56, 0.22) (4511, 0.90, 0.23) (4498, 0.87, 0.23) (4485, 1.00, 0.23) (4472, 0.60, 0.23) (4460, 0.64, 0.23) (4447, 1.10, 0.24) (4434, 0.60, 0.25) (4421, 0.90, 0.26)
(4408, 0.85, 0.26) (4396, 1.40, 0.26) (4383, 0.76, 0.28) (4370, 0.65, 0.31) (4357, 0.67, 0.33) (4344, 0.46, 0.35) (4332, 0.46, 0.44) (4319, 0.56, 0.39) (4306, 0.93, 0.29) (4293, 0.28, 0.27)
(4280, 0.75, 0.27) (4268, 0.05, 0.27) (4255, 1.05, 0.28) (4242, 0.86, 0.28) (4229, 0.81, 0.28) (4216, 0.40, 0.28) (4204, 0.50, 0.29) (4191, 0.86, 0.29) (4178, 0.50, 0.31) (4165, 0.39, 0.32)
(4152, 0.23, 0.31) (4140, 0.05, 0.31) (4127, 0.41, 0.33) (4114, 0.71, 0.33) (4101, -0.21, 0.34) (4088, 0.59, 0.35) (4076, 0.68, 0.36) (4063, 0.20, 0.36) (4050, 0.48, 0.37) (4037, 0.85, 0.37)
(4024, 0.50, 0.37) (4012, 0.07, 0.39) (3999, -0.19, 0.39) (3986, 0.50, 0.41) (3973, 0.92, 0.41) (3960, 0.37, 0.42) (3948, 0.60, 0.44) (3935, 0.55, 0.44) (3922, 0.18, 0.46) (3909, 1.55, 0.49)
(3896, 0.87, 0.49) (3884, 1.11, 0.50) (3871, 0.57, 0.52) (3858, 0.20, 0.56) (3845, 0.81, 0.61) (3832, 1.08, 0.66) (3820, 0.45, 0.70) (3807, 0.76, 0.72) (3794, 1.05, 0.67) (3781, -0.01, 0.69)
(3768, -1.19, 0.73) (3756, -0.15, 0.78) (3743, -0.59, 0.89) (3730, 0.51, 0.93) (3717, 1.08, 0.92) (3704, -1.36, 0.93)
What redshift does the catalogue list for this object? 0.265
